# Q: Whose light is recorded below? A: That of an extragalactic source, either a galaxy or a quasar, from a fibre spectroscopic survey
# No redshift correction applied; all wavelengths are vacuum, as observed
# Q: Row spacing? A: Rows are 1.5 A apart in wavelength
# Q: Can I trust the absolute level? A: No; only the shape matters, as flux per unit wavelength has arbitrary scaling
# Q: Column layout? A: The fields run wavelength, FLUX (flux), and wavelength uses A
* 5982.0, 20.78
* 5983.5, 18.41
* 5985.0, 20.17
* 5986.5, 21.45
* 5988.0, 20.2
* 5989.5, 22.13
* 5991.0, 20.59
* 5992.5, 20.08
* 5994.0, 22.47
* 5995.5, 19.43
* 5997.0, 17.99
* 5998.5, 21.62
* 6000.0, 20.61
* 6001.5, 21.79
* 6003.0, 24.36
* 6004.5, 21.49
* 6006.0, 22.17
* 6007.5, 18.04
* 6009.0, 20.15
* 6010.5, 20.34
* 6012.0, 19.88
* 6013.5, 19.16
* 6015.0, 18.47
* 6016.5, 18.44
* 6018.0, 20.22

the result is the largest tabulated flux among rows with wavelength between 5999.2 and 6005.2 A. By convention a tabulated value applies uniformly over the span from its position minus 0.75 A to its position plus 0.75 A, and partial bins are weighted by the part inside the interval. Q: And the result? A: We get 24.36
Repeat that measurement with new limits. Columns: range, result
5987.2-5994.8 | 22.47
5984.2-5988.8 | 21.45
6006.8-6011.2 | 20.34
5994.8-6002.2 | 21.79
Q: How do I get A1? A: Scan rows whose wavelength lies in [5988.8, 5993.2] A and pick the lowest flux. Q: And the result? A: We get 20.08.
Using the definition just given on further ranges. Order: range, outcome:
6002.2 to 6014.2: 18.04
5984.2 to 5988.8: 20.17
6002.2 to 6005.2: 21.49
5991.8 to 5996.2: 19.43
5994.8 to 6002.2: 17.99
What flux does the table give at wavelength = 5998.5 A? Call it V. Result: 21.62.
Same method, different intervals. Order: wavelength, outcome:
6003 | 24.36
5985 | 20.17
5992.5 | 20.08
